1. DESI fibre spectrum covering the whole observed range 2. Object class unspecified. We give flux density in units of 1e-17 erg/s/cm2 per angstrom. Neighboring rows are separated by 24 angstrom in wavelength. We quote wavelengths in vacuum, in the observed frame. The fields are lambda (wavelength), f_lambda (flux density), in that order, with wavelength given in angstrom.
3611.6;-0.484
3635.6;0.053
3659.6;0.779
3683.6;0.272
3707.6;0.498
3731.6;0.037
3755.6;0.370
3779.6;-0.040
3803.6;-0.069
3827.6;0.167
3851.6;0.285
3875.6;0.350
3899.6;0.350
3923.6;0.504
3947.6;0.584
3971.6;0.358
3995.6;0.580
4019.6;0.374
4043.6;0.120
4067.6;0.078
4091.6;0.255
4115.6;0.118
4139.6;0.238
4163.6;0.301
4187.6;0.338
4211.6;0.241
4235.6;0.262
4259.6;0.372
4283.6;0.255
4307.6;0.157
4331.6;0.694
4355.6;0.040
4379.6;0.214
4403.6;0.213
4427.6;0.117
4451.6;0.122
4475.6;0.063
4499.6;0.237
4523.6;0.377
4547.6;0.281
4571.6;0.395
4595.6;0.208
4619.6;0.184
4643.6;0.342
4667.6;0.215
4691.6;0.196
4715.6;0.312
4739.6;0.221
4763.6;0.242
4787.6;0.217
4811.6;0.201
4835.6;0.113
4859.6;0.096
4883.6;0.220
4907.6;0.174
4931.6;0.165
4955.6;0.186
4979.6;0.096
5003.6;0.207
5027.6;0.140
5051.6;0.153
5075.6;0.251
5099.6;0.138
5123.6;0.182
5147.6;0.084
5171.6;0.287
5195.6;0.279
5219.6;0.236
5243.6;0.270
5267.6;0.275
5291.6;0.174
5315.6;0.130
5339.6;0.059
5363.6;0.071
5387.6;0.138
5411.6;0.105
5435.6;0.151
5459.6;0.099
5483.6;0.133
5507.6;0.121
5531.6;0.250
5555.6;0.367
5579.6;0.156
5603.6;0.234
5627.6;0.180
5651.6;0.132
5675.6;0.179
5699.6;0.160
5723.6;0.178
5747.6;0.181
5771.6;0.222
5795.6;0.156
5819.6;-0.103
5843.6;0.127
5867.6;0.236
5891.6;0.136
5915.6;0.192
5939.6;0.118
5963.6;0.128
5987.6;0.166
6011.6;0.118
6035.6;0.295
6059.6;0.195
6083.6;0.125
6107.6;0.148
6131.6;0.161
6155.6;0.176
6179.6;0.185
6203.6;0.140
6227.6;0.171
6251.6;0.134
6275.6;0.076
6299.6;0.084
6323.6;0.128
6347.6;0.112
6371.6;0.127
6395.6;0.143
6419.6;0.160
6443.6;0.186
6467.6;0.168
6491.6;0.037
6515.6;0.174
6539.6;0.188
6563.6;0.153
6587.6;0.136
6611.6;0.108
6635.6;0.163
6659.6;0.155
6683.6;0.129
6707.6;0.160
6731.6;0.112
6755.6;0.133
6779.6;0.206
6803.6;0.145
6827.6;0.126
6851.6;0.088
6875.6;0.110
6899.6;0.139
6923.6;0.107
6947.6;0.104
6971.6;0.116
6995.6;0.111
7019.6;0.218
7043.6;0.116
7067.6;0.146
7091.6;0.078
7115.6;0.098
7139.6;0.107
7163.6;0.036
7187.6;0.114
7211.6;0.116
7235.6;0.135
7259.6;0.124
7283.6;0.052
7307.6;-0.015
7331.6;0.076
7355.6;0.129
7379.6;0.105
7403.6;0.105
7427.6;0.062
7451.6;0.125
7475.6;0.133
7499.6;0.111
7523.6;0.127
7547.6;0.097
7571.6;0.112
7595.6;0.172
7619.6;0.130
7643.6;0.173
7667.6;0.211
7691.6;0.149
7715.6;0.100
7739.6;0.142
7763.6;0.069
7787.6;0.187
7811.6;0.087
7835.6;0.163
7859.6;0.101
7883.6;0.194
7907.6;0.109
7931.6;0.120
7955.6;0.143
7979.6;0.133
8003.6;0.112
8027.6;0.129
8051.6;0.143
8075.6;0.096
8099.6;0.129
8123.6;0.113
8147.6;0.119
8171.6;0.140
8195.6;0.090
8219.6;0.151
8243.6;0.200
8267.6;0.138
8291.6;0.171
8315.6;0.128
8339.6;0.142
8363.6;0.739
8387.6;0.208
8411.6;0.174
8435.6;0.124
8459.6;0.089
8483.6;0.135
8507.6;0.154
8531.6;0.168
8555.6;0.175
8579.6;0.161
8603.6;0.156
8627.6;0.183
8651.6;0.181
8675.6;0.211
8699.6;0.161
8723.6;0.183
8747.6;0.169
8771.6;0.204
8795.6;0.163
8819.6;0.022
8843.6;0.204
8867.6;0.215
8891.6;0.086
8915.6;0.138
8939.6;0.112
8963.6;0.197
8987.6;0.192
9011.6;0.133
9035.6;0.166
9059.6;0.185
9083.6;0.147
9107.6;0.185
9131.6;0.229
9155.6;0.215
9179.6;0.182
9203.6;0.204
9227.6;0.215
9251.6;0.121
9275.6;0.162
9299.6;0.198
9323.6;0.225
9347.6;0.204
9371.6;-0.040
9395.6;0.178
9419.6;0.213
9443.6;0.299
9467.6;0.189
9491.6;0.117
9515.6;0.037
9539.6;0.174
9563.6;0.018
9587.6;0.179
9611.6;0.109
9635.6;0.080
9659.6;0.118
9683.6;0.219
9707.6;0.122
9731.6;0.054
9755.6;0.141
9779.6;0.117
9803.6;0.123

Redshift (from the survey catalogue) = 1.24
